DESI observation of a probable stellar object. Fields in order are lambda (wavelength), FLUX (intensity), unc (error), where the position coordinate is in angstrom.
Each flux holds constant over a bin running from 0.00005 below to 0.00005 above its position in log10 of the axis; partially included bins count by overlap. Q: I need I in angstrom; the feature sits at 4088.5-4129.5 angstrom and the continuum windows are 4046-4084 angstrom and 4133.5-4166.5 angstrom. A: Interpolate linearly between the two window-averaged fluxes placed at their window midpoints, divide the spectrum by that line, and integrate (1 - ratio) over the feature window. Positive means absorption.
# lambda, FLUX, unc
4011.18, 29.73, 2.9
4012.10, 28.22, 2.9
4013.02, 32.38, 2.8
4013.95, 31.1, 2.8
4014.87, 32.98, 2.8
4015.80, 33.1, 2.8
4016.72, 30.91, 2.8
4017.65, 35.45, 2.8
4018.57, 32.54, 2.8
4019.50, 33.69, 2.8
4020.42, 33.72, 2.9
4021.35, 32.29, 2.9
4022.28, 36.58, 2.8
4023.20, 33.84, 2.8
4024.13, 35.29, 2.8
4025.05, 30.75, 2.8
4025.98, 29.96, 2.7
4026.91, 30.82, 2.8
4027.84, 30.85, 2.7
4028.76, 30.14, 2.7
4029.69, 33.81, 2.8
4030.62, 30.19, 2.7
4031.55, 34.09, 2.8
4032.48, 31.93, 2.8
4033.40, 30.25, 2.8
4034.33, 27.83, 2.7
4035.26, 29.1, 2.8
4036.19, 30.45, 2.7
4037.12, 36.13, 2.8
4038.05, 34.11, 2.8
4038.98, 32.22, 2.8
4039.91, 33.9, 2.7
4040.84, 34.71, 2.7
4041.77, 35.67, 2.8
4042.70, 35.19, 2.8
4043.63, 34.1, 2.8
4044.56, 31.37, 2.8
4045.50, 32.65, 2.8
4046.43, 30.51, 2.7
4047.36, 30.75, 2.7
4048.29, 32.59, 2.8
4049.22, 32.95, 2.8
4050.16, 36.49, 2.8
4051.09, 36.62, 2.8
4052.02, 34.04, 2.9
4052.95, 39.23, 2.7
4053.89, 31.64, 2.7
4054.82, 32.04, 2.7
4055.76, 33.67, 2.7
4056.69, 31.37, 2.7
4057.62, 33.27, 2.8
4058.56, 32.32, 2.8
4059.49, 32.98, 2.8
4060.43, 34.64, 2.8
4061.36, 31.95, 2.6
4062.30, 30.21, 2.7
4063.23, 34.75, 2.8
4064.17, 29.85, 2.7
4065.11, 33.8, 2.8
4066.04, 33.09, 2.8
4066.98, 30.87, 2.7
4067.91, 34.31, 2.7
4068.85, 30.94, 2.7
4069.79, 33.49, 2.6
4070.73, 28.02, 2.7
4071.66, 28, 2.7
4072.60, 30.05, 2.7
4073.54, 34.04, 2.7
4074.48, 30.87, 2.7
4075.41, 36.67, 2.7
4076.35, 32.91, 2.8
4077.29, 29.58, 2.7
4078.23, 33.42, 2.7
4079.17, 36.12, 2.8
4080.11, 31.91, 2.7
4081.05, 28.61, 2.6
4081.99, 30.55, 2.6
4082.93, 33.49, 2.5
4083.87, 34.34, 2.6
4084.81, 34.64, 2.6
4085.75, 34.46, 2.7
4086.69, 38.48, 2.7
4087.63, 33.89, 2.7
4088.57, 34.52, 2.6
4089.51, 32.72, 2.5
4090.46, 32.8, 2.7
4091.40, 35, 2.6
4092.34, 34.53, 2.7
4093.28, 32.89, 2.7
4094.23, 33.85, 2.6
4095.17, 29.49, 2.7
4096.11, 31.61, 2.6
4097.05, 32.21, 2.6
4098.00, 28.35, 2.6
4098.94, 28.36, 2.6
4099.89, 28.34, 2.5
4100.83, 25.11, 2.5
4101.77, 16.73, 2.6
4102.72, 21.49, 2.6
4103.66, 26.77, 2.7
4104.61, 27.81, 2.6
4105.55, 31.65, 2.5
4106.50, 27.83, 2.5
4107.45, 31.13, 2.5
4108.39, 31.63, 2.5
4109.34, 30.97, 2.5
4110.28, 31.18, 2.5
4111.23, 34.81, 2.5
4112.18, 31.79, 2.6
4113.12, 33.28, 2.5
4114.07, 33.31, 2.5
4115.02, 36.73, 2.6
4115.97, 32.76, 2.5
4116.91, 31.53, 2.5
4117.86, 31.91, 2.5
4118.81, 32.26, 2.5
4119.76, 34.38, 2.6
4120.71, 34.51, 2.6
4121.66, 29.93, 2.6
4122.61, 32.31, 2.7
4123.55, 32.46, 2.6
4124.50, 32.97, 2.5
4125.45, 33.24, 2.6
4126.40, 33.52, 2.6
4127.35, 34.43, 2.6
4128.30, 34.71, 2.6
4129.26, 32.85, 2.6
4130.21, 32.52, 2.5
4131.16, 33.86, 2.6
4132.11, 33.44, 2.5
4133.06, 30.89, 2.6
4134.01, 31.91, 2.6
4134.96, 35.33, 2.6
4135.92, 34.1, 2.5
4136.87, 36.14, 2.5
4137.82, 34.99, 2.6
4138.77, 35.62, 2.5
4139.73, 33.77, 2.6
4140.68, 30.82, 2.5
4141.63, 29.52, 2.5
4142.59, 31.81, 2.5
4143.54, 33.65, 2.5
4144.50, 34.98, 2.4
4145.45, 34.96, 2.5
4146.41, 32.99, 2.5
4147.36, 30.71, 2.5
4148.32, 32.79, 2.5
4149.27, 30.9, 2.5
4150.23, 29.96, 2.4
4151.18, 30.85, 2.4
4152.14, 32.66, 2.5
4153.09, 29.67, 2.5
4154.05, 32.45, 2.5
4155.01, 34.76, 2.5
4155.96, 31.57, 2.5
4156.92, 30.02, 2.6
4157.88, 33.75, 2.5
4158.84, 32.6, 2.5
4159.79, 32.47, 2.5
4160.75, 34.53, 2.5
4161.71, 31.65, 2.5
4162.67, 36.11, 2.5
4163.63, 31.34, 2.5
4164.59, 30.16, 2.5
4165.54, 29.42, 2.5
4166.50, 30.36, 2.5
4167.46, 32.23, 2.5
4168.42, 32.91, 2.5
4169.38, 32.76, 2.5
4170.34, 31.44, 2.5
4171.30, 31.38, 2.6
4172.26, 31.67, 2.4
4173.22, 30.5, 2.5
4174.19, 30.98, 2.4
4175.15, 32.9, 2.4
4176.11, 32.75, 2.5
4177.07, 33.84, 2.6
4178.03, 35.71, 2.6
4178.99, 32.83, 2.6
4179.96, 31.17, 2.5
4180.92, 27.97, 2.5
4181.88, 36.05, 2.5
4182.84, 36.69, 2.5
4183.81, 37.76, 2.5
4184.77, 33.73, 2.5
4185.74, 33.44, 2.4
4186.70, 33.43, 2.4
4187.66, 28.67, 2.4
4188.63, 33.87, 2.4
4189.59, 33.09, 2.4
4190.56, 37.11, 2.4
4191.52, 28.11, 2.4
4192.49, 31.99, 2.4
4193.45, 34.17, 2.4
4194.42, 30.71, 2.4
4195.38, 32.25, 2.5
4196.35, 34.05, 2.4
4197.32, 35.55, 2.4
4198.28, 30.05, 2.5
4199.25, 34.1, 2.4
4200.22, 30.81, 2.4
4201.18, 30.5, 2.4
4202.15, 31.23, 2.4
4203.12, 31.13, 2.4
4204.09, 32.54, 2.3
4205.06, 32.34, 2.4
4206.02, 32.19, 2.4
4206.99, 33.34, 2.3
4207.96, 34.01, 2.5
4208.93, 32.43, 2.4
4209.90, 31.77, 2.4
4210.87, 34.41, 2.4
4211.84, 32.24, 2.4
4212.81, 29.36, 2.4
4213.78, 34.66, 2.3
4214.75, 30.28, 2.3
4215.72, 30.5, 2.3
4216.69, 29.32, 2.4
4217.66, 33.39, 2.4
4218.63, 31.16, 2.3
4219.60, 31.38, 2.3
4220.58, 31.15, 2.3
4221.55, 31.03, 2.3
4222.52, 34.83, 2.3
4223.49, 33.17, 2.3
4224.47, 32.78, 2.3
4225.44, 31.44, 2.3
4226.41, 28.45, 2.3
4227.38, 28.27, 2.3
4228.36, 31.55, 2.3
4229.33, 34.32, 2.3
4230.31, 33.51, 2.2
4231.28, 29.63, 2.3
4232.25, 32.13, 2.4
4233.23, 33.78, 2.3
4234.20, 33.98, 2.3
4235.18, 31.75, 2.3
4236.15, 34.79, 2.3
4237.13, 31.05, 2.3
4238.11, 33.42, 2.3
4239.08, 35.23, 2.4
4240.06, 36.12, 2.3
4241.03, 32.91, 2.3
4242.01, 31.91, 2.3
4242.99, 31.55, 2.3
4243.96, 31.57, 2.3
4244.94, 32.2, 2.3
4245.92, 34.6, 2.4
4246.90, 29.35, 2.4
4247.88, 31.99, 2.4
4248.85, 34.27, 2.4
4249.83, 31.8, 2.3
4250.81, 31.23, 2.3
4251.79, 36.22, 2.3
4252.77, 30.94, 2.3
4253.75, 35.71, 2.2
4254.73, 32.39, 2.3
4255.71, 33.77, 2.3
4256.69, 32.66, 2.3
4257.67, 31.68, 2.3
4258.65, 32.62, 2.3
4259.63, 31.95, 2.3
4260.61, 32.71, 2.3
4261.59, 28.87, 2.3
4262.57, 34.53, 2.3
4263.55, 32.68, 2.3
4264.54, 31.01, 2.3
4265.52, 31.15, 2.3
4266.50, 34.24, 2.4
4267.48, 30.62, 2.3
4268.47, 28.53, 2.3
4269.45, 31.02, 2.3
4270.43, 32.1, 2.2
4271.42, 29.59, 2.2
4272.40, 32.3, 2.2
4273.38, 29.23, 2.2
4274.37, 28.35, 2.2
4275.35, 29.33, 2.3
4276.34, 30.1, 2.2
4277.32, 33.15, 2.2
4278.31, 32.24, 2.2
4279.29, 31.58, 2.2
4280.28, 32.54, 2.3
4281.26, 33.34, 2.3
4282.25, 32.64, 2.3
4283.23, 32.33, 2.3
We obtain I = 1.6 angstrom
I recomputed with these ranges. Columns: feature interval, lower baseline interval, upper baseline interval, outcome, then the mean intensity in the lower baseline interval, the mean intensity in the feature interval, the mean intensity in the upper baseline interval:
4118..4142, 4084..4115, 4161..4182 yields -1.3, 31.1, 33.2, 32.1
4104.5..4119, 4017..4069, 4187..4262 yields 0.3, 32.8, 32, 32.3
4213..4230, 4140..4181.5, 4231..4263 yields 0.5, 32.1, 31.6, 32.7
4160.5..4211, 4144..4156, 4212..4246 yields -0.5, 32.3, 32.5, 32.2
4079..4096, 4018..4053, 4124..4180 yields -0.3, 32.9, 33.4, 32.6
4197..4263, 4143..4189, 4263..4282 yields -1.2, 32.5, 32.3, 31.2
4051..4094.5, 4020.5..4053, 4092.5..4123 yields -1.8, 32.8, 33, 30.6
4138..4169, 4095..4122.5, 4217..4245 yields -1.2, 30.3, 32.3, 32.3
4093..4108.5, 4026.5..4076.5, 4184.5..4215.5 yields 2.0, 32.6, 28.4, 32.4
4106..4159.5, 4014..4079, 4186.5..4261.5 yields -0.3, 32.7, 32.7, 32.3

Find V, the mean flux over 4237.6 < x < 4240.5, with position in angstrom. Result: 34.9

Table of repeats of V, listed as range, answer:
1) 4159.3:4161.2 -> 33.6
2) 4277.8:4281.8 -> 32.4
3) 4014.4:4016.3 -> 33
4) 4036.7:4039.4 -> 34.1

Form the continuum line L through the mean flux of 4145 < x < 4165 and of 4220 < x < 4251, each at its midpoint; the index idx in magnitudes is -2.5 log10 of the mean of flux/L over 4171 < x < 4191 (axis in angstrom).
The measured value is -0.03 mag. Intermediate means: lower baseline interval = 32.2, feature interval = 33.1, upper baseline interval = 32.4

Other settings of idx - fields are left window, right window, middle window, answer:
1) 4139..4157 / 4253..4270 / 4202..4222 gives 0.007 mag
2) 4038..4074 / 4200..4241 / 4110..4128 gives -0.015 mag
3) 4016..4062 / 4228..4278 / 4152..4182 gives 0.010 mag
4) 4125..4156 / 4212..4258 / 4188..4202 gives 0.002 mag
